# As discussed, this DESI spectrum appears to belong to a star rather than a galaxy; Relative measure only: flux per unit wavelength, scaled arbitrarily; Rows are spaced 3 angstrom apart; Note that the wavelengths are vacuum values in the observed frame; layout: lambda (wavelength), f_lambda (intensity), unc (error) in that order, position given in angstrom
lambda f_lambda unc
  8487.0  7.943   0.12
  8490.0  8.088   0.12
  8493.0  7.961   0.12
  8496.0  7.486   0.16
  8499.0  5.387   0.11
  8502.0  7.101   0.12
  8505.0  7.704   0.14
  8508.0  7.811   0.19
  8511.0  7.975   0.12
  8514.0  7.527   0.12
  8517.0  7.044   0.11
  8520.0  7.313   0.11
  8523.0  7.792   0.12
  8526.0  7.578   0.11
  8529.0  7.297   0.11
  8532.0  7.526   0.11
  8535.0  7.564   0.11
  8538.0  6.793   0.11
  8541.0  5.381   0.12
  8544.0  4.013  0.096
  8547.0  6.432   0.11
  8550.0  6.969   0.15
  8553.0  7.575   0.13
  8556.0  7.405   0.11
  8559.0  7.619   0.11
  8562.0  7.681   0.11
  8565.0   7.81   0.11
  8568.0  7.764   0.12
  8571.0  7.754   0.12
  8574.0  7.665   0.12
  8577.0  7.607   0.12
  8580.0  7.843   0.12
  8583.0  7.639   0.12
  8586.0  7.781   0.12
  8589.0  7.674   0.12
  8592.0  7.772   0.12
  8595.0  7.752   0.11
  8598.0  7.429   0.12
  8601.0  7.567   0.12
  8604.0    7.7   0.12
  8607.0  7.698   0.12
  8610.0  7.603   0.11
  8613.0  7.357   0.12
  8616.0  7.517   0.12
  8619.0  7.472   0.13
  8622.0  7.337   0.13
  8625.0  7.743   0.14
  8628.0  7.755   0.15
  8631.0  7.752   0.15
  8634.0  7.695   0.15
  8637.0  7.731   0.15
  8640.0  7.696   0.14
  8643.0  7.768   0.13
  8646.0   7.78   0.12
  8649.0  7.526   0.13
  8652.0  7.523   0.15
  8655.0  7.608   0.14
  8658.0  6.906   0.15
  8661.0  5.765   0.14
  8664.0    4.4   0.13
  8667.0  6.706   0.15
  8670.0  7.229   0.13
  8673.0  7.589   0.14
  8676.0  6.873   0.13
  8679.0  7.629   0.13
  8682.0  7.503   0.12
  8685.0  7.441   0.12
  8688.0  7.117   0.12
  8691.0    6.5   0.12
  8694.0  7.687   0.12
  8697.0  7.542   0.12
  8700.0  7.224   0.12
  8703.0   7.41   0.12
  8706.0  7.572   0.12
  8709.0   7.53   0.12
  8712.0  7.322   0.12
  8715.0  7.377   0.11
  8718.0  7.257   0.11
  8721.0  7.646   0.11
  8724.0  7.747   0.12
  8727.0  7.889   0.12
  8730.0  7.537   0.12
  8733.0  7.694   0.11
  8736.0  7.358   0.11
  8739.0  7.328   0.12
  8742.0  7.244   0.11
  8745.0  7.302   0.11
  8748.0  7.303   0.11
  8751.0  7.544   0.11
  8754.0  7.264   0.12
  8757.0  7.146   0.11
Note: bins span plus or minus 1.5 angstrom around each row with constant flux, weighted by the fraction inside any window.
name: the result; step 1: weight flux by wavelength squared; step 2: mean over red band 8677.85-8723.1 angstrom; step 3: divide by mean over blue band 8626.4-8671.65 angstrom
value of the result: 1.04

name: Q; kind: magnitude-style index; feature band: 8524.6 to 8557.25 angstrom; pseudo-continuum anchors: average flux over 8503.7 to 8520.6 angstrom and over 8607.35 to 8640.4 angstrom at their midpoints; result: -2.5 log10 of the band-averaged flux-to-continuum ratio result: 0.12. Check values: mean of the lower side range 7.57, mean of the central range 6.77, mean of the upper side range 7.61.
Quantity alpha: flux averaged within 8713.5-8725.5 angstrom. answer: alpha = 7.51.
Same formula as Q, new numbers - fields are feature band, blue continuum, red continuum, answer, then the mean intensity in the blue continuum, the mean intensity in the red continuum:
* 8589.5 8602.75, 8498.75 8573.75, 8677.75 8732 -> -0.052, 7.19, 7.44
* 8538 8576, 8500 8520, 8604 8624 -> 0.072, 7.46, 7.52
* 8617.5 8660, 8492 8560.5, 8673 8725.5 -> -0.043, 7.09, 7.38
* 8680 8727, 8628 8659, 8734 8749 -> 0.004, 7.62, 7.32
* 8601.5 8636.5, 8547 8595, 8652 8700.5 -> -0.041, 7.6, 6.99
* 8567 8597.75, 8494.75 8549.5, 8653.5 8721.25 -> -0.101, 6.98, 7.11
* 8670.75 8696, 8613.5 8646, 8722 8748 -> 0.040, 7.64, 7.5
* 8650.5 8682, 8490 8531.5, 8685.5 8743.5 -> 0.086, 7.41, 7.42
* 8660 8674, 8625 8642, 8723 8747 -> 0.209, 7.73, 7.5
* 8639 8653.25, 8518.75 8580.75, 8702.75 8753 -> -0.045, 7.2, 7.47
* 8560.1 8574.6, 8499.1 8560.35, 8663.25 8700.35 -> -0.096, 7.08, 7.08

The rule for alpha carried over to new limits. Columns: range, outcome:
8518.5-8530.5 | 7.5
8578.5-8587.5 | 7.75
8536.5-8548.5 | 5.65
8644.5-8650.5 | 7.65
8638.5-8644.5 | 7.73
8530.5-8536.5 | 7.54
